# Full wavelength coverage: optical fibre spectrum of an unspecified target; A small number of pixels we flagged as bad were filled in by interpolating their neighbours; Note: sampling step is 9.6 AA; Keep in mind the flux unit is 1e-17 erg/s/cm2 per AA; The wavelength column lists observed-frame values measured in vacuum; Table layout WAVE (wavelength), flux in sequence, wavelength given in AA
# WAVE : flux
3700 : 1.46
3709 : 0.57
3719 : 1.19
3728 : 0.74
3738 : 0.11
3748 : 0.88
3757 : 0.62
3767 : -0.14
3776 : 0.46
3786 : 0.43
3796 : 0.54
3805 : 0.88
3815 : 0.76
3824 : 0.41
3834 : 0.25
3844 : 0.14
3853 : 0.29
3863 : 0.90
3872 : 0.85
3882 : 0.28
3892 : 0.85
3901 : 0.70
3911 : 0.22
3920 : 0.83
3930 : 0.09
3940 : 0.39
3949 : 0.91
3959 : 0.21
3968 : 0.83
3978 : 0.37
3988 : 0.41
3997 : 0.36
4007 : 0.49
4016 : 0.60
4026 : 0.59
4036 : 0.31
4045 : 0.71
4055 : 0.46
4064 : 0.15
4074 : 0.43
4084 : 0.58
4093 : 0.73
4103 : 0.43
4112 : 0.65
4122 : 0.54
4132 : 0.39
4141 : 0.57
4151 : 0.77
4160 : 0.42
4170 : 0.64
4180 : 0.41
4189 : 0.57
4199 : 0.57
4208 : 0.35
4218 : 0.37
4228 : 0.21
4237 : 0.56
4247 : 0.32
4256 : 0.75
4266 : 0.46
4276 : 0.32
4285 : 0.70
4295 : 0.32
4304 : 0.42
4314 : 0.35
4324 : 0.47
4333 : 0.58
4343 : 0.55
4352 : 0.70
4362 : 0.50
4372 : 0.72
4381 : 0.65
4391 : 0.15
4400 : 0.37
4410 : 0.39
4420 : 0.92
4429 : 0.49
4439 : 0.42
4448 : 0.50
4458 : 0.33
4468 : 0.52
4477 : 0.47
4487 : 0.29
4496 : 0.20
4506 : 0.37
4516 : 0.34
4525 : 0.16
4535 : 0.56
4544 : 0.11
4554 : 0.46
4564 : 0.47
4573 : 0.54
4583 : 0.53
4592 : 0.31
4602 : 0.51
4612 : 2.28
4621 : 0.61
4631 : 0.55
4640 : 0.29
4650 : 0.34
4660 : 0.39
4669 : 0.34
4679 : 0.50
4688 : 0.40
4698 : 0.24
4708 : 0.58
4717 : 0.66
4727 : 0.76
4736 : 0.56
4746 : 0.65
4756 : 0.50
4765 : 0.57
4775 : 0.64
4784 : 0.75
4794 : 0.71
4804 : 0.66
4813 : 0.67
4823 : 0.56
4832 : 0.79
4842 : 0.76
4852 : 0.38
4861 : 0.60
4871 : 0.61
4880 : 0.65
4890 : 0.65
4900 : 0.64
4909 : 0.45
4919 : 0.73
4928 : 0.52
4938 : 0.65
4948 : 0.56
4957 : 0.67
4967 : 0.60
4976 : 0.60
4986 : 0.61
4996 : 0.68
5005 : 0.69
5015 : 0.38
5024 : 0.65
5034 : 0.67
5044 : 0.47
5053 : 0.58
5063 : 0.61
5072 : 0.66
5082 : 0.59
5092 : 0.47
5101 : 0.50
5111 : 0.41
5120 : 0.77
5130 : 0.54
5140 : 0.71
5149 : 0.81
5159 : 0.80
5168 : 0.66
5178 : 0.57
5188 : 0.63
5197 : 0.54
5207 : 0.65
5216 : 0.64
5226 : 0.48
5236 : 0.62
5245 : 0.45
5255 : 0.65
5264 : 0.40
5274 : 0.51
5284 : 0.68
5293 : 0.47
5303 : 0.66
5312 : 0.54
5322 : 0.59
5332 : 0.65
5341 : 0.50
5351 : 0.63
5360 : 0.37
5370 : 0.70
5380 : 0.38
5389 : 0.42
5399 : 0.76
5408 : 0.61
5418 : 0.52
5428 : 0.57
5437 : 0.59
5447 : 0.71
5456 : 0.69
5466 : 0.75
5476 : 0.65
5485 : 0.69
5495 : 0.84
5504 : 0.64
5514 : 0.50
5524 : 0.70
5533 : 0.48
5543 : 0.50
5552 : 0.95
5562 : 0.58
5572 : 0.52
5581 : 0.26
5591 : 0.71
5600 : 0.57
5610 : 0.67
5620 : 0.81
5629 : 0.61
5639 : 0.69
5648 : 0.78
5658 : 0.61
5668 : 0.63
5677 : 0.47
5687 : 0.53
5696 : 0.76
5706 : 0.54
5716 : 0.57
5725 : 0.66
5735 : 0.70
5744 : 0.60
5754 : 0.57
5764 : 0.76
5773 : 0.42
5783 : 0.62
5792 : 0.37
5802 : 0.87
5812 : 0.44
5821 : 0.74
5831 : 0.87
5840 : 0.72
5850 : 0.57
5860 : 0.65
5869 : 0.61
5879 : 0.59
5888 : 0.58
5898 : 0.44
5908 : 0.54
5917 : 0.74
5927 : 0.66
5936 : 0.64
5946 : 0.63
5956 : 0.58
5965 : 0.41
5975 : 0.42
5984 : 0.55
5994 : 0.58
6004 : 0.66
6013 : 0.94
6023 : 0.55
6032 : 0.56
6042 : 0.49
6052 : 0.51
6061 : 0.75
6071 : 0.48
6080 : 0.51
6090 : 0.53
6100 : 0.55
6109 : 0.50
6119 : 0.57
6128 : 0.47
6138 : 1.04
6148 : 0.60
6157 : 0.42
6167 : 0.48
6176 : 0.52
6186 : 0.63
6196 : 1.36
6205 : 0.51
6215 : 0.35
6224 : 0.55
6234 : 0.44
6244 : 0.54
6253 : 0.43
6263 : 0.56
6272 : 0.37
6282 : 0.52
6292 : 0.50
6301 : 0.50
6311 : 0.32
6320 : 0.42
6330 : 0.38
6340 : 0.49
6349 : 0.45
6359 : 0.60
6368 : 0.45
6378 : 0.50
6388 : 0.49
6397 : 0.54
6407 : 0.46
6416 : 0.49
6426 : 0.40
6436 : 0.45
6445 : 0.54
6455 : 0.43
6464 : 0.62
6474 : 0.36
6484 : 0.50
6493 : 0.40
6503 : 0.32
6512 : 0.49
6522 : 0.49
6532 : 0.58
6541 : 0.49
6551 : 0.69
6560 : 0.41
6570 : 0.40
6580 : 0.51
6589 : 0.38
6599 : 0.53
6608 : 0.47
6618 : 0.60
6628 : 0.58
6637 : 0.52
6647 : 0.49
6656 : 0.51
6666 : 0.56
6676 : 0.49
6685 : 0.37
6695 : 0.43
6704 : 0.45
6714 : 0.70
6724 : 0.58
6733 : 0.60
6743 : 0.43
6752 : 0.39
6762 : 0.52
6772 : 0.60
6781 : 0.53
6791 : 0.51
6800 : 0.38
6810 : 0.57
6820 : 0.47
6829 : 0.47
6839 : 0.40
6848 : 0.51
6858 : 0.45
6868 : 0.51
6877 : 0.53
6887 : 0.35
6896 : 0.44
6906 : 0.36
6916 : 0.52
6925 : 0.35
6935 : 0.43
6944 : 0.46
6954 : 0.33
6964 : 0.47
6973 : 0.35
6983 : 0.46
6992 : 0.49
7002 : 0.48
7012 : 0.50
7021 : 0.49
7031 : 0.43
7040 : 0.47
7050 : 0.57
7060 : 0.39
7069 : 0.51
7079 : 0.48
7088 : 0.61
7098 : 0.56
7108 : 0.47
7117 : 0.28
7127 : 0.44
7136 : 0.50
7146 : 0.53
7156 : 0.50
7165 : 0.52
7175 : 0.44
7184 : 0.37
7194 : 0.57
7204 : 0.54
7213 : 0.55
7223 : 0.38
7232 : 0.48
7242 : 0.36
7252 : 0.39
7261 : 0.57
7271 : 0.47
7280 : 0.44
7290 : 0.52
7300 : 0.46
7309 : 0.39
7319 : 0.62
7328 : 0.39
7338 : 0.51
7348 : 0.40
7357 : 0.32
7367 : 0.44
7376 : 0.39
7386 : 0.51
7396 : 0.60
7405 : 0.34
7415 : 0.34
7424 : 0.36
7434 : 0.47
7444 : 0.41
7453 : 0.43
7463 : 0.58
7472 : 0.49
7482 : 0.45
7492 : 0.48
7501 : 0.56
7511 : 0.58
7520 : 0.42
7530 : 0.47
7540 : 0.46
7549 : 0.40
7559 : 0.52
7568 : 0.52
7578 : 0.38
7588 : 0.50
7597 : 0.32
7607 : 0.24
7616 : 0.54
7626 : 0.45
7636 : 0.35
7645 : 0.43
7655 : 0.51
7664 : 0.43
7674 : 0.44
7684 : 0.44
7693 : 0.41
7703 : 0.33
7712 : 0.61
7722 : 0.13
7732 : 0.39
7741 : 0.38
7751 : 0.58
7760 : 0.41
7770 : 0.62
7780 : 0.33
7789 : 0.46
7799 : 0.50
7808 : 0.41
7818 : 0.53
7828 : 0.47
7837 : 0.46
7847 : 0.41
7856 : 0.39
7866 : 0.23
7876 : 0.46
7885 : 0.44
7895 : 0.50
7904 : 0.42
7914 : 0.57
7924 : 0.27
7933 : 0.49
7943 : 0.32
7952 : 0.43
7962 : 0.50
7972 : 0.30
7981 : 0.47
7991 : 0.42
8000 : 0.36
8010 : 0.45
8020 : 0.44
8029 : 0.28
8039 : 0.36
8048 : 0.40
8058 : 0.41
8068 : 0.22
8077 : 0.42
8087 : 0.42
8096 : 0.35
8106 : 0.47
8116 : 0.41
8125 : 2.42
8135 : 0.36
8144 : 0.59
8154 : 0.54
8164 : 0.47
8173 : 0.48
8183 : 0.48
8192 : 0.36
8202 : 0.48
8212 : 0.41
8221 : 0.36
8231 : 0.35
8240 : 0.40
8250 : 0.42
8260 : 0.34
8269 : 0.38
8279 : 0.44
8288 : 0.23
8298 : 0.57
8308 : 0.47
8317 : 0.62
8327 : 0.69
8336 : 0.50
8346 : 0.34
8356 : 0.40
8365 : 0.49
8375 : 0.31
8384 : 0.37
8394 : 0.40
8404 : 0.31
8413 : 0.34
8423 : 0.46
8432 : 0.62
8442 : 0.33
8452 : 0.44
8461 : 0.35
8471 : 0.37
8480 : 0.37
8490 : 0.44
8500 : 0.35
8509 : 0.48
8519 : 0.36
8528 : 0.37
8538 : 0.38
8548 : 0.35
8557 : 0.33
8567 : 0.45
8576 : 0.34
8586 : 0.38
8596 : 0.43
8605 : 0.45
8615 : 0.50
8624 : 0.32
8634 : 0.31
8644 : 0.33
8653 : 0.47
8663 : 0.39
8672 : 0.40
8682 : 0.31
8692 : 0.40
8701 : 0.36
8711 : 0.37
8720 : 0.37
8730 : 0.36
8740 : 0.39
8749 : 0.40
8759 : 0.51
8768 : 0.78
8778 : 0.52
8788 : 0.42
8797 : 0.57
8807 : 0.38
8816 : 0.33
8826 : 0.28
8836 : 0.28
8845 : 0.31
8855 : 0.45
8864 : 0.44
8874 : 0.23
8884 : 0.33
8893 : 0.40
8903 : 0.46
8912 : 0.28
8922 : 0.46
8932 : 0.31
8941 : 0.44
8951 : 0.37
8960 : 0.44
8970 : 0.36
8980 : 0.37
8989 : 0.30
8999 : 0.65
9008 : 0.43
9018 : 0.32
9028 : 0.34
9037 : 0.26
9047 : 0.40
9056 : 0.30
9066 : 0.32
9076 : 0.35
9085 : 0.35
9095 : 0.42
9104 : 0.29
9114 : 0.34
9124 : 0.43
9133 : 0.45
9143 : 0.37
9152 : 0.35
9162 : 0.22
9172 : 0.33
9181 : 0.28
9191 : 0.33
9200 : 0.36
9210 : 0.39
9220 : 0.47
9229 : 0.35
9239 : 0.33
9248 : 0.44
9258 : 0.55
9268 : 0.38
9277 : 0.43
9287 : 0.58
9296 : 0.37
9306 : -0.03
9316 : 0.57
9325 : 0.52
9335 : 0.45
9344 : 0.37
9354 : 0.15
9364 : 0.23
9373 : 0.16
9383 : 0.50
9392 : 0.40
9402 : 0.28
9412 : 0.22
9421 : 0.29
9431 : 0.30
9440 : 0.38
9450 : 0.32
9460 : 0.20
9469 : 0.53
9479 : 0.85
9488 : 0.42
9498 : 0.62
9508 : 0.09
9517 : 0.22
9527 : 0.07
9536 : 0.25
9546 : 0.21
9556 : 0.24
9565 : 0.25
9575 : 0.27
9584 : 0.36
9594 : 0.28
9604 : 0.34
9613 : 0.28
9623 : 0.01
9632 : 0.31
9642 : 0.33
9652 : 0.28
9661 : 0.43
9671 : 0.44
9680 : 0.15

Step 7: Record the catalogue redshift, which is 0.237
